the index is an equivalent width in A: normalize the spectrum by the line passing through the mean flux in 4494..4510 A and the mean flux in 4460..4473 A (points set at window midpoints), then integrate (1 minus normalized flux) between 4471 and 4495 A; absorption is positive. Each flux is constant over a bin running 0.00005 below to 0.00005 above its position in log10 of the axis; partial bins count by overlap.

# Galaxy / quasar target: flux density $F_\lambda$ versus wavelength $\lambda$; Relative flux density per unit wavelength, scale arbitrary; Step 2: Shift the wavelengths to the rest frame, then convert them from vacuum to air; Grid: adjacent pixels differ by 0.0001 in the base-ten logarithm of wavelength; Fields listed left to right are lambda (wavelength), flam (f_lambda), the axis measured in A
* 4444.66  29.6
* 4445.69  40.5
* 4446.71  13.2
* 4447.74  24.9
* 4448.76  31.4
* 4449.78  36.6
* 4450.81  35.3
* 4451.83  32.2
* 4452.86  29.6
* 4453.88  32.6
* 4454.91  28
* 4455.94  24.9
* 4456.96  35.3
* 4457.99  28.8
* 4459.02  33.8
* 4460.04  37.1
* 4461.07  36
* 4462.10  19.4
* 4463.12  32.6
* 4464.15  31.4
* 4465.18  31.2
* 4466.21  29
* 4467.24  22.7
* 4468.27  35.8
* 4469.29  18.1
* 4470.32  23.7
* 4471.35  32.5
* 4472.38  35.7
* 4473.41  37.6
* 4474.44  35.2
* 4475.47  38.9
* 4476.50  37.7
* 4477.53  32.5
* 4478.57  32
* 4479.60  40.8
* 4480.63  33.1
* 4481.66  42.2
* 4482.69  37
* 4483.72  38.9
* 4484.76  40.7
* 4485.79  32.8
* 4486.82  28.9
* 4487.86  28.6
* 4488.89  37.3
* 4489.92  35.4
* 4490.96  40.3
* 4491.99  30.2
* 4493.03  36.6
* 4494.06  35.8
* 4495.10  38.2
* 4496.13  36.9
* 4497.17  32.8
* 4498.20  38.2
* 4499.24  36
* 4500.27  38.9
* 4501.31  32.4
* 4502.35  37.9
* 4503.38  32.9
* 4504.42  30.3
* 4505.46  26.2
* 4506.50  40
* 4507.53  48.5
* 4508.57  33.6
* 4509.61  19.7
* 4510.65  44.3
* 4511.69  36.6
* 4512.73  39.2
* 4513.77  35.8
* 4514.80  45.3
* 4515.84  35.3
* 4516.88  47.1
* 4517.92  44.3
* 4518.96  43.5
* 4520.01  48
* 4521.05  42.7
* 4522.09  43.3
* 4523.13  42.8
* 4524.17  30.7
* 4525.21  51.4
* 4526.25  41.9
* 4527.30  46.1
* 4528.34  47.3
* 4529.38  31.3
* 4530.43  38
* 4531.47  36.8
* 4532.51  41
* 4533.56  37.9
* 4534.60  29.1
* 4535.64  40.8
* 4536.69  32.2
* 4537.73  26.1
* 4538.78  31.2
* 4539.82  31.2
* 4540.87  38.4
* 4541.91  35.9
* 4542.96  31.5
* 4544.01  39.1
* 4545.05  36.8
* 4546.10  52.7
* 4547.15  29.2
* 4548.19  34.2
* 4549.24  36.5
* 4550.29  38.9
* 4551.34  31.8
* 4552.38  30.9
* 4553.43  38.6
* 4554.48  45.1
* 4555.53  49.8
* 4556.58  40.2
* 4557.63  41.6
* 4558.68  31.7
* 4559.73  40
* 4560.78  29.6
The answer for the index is -2.8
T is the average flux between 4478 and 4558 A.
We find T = 37.5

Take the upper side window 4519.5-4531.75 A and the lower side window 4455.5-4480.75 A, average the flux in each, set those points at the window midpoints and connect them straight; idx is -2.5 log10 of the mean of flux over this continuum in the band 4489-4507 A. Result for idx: 0.05 mag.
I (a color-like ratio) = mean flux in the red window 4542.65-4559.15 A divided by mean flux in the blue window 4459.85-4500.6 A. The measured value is 1.1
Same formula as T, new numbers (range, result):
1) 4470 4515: 35.6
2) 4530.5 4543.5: 34.5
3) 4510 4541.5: 39.2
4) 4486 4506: 34.4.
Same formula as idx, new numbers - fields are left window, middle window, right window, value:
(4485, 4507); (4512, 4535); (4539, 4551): -0.15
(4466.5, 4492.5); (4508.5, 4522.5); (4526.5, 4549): -0.13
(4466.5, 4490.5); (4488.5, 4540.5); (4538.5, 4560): -0.06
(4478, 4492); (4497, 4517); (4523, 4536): 0.04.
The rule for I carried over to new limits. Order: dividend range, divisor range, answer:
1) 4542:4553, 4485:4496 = 1.04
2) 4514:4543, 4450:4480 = 1.23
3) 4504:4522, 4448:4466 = 1.24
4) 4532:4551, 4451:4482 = 1.11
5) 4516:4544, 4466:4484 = 1.16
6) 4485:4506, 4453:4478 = 1.10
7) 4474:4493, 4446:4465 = 1.18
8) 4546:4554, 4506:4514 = 0.96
